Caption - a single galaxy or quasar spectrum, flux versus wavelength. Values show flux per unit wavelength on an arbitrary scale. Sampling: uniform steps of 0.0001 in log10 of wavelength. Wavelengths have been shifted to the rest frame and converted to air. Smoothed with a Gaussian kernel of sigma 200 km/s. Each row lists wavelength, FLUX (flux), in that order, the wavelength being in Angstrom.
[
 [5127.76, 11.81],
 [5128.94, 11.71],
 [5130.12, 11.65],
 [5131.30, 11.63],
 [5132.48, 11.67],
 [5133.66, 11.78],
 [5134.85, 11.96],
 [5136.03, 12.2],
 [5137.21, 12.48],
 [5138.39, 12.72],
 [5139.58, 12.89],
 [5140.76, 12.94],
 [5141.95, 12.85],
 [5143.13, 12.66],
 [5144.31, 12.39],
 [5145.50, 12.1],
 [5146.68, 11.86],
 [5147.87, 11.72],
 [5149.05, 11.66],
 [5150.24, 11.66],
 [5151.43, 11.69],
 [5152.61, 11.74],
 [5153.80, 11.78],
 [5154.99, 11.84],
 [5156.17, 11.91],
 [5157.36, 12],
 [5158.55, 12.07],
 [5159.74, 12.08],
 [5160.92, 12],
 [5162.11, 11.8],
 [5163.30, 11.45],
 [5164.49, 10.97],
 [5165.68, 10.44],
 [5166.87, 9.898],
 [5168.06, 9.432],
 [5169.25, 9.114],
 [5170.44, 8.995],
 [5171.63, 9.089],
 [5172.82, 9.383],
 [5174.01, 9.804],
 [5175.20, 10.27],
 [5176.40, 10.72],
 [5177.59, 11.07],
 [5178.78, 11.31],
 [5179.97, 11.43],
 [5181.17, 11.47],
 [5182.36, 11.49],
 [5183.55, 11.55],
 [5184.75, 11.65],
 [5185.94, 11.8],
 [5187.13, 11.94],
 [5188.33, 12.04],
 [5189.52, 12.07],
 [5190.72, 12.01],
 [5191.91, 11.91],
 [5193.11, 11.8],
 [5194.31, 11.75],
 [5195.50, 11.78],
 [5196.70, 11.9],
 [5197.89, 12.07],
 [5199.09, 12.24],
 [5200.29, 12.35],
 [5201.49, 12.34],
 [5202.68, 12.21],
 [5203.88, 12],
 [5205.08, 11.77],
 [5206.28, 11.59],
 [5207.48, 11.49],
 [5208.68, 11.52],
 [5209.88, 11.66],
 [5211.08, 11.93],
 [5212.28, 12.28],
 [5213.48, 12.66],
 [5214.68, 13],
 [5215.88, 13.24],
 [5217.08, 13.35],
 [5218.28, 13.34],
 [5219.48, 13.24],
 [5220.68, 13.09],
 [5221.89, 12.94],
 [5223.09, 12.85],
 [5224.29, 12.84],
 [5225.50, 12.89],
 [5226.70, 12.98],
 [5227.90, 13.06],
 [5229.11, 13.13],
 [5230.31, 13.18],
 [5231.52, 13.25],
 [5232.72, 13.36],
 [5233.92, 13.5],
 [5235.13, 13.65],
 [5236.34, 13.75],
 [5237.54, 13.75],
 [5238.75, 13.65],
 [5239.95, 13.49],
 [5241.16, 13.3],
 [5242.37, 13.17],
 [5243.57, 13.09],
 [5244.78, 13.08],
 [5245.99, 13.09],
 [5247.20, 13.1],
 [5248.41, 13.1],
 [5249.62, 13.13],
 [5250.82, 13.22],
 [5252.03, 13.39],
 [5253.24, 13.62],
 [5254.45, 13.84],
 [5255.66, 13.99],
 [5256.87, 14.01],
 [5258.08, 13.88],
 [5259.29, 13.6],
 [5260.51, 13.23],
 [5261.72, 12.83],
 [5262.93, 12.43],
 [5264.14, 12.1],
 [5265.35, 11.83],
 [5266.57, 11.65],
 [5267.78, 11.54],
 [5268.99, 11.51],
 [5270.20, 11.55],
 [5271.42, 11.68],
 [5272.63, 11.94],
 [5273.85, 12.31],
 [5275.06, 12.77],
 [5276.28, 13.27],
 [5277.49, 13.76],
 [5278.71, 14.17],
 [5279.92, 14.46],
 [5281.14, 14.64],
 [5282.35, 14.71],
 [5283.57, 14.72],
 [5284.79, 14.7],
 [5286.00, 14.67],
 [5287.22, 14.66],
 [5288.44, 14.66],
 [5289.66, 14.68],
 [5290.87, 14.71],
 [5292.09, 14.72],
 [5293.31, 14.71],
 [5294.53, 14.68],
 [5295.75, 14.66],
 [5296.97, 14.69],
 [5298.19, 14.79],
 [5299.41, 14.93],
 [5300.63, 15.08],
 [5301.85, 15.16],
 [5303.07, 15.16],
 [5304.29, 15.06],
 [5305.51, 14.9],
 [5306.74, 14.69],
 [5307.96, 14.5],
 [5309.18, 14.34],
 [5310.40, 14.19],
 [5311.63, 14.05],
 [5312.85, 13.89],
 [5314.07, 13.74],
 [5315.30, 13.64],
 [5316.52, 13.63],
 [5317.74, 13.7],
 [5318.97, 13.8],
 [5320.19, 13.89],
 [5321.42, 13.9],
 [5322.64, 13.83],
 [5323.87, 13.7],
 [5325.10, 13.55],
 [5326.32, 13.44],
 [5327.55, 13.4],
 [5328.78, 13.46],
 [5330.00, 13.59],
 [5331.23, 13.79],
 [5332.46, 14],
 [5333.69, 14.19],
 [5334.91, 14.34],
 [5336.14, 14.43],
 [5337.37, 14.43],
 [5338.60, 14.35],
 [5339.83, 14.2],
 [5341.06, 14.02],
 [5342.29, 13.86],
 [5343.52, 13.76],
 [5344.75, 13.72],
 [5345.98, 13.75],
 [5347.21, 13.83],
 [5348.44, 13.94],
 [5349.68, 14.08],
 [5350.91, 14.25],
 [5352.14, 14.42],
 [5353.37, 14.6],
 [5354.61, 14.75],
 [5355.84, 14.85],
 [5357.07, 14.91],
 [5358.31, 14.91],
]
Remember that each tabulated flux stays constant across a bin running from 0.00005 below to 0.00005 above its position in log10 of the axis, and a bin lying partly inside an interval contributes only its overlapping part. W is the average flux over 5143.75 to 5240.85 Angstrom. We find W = 12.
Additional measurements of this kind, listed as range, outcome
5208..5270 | 13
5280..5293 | 14.7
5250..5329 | 13.8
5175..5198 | 11.6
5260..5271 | 12.1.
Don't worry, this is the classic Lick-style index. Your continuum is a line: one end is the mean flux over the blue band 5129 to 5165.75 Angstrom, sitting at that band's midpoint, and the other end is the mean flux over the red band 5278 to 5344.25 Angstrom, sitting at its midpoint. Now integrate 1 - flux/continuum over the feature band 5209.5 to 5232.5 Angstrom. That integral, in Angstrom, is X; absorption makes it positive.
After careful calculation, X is 0.18 Angstrom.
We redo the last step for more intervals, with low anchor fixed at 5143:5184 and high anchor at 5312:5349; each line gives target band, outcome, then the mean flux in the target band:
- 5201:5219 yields -0.6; 12.3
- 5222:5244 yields -1.8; 13.3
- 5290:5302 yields -1.3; 14.8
